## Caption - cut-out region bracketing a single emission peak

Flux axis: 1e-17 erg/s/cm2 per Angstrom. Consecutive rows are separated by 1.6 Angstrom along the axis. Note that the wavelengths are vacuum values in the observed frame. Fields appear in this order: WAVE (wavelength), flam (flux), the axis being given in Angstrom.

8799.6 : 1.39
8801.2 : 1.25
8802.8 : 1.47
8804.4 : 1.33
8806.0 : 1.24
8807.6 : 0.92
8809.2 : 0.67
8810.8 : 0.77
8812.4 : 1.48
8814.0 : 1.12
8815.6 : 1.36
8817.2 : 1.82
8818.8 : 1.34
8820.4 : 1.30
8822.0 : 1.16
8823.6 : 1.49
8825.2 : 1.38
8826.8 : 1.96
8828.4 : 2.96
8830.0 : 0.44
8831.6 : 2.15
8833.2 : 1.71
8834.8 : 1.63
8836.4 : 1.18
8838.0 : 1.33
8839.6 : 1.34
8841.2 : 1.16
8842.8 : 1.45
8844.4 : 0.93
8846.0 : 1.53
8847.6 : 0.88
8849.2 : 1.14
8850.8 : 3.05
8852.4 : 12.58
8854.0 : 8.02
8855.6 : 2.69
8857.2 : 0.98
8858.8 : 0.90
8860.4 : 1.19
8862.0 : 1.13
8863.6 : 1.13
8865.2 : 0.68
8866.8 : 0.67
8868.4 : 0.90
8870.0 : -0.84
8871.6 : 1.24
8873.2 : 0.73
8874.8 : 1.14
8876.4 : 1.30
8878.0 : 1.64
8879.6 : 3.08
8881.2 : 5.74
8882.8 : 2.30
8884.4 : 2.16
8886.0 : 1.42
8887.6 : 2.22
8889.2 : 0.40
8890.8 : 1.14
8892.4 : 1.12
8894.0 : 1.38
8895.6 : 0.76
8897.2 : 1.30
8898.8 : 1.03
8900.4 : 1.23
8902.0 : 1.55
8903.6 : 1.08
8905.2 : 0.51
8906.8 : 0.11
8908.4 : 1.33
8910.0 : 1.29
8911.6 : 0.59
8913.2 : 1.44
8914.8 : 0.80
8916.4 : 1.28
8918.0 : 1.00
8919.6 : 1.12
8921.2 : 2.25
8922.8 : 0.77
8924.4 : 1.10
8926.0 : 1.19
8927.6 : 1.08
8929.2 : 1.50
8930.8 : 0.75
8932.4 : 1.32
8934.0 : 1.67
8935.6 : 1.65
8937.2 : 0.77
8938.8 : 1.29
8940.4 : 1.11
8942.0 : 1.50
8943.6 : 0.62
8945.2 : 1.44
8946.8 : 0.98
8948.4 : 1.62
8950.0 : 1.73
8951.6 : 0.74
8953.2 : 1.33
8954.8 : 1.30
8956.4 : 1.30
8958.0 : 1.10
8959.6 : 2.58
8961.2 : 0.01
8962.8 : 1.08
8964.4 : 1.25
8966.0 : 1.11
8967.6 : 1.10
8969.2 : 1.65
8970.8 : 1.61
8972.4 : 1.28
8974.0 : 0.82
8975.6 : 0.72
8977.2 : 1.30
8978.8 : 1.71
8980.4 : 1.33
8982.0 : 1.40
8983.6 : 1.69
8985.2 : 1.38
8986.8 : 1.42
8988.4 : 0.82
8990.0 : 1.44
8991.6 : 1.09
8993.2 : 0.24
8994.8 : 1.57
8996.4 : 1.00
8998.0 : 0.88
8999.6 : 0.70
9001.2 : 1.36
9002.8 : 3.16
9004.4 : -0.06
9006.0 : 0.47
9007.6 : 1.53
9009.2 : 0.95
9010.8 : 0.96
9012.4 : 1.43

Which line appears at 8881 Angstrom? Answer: [N II] 6583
